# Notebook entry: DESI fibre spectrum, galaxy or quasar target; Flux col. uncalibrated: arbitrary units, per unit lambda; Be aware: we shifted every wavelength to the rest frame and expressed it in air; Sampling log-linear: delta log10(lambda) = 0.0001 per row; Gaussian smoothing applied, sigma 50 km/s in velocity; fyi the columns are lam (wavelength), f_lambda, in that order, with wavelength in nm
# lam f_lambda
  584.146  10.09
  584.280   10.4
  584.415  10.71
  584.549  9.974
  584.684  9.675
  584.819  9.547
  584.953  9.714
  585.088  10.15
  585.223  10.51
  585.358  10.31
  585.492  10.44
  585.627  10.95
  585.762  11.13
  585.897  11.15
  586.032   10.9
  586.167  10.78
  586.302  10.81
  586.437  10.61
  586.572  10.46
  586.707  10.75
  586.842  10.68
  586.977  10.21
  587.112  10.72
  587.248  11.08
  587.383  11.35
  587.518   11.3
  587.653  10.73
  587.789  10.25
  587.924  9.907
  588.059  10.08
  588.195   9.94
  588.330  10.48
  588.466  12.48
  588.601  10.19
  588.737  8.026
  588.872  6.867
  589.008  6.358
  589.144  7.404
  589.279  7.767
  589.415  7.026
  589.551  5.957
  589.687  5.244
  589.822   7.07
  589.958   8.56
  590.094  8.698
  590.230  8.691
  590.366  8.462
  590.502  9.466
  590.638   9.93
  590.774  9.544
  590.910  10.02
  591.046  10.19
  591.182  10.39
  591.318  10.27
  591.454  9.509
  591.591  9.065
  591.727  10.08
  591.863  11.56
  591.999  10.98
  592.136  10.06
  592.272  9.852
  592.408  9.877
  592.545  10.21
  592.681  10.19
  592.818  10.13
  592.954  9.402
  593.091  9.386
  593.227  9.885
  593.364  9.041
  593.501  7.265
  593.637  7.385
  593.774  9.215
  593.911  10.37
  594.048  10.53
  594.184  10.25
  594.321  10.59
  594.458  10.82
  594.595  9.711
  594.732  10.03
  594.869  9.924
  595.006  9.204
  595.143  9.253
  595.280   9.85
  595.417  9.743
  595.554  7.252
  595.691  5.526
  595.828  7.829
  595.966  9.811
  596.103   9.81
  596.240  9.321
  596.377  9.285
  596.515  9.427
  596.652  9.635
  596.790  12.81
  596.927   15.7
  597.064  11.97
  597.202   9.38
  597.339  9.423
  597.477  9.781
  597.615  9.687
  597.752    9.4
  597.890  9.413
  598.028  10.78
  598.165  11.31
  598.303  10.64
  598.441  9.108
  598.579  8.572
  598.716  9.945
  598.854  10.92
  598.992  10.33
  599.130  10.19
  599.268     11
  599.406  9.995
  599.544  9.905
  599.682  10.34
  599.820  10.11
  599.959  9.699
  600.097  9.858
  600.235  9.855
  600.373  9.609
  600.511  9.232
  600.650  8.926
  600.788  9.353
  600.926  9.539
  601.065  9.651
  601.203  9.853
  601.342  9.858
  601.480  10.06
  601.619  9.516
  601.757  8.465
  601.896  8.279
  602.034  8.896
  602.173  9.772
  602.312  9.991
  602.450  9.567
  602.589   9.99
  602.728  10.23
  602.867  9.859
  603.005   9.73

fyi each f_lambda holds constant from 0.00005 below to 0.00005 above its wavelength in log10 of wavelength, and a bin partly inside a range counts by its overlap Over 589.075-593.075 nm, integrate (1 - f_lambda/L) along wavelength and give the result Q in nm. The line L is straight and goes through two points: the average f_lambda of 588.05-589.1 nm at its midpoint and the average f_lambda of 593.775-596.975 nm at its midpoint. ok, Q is 0.12 nm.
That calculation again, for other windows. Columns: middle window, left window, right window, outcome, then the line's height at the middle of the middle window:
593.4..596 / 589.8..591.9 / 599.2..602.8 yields 0.10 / 9.56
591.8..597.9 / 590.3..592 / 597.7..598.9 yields 0.11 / 9.96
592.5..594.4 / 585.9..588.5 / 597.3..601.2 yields 0.13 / 10.3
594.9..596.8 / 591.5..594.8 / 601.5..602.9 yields 0.12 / 9.72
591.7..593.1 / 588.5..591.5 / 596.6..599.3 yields -0.17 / 9.09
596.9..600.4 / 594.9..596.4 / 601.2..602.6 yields -0.42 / 9.12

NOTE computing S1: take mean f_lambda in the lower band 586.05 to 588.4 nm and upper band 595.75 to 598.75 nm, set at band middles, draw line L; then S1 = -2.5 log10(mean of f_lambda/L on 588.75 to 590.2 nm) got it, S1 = 0.41 mag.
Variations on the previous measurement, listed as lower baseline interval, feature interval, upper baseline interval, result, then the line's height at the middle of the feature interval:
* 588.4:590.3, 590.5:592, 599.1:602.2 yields -0.23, 8.17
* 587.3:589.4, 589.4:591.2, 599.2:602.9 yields 0.12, 9.52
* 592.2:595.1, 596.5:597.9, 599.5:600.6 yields -0.10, 9.75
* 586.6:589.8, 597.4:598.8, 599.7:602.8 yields -0.04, 9.51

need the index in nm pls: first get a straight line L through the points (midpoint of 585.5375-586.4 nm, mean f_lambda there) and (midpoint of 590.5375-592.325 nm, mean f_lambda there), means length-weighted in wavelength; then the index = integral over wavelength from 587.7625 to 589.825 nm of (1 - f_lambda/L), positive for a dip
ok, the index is 0.41 nm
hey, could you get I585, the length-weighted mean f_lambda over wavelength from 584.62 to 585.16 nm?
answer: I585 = 9.77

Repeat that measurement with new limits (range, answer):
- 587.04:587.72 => 11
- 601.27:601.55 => 9.94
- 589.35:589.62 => 6.47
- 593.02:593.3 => 9.62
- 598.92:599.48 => 10.4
